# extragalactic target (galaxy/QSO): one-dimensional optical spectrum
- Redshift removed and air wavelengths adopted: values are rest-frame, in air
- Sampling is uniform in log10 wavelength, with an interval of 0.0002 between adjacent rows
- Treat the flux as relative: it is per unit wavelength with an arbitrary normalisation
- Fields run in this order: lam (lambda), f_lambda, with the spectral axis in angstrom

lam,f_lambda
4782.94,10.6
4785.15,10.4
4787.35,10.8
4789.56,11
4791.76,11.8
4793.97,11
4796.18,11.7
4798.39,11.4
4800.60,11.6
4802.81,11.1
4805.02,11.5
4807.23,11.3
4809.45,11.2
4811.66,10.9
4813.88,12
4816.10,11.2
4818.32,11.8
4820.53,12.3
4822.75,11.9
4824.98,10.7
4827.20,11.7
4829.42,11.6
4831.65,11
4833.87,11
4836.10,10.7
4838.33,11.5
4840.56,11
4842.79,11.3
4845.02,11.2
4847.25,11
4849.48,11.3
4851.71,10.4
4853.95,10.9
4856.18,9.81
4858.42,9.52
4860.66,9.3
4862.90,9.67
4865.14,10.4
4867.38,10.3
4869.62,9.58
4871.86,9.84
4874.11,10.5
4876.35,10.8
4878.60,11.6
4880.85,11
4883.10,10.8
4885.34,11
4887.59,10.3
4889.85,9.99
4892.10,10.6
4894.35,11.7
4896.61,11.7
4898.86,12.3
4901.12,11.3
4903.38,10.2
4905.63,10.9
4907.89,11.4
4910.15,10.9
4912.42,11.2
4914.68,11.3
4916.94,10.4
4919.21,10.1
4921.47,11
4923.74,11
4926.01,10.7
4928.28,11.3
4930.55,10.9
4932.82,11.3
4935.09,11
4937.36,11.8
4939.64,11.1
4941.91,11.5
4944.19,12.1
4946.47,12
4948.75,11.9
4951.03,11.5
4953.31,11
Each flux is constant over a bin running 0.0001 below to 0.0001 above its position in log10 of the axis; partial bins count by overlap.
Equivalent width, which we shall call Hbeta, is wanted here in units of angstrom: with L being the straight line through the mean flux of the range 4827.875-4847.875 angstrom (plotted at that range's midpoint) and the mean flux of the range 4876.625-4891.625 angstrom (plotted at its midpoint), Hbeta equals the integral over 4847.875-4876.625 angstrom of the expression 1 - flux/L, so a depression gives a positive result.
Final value 2.1 angstrom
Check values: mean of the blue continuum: 11.2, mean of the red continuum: 10.8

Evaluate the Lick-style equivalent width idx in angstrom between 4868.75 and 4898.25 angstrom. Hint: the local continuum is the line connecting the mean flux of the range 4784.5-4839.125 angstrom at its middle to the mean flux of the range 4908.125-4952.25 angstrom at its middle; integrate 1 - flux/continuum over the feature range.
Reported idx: 1.3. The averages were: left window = 11.3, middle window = 10.8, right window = 11.2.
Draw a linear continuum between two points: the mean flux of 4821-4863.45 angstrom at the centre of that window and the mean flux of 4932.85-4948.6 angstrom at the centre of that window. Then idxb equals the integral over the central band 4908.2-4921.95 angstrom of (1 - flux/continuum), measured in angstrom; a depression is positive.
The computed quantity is 0.7 angstrom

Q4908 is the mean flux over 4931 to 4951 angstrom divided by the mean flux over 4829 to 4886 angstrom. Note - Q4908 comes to 1.09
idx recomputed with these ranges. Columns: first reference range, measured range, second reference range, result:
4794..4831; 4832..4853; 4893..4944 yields 0.6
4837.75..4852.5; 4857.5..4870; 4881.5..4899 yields 1.4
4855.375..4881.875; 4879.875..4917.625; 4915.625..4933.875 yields -1.7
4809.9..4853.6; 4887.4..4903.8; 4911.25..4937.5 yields 0.0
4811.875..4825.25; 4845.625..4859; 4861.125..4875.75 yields 0.0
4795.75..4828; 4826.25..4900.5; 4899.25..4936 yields 3.0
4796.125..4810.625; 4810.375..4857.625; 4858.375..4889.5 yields -1.1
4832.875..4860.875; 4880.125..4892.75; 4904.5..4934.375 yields 0.3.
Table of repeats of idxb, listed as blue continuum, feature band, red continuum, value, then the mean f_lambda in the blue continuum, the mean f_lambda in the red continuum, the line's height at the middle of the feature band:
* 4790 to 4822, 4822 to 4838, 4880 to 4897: 0.1 angstrom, 11.5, 10.8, 11.3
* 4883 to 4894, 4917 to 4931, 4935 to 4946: 0.6 angstrom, 10.6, 11.6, 11.3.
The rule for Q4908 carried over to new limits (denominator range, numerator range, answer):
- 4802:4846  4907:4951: 0.99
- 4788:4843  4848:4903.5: 0.93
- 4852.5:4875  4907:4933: 1.10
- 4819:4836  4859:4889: 0.91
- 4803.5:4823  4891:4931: 0.96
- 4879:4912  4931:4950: 1.05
